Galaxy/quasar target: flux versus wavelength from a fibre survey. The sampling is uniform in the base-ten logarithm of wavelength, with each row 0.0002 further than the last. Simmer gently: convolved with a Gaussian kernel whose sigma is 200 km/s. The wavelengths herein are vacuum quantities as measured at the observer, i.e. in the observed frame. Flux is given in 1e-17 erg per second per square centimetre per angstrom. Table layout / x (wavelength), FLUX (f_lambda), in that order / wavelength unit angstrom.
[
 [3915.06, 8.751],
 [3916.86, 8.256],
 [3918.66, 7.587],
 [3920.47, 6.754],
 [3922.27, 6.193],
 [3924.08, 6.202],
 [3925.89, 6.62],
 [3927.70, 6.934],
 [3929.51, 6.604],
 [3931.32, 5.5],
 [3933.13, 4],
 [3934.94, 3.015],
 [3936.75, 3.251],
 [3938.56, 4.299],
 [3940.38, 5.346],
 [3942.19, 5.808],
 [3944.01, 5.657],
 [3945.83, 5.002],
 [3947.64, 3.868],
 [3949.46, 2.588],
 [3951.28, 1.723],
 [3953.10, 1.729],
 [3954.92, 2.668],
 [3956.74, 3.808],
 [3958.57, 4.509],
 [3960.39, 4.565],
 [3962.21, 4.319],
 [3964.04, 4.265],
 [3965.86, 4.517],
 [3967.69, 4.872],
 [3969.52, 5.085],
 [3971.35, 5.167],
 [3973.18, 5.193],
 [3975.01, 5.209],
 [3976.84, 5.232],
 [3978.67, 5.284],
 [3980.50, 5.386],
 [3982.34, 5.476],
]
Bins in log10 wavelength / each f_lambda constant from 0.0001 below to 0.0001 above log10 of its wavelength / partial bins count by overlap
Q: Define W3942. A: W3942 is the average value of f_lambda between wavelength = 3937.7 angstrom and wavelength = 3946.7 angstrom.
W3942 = 5.22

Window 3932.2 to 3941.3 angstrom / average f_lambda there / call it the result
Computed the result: 3.99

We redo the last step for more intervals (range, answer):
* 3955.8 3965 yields 4.29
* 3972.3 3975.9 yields 5.2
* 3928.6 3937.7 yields 4.48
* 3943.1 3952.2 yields 3.76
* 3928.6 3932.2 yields 6.06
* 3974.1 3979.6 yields 5.25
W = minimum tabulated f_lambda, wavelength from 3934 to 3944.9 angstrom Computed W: 3.015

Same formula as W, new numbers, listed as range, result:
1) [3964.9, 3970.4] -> 4.517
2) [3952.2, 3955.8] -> 1.729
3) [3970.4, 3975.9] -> 5.167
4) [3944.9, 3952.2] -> 1.723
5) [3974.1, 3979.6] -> 5.209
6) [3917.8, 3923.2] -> 6.193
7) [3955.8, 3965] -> 3.808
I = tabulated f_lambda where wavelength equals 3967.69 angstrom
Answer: 4.872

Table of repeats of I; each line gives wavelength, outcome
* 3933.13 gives 4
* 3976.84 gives 5.232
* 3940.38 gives 5.346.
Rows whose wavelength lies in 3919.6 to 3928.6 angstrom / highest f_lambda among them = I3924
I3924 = 6.934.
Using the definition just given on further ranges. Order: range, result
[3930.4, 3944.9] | 5.808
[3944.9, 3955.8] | 5.002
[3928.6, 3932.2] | 6.604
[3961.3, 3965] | 4.319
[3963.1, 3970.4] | 5.085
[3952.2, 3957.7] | 3.808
